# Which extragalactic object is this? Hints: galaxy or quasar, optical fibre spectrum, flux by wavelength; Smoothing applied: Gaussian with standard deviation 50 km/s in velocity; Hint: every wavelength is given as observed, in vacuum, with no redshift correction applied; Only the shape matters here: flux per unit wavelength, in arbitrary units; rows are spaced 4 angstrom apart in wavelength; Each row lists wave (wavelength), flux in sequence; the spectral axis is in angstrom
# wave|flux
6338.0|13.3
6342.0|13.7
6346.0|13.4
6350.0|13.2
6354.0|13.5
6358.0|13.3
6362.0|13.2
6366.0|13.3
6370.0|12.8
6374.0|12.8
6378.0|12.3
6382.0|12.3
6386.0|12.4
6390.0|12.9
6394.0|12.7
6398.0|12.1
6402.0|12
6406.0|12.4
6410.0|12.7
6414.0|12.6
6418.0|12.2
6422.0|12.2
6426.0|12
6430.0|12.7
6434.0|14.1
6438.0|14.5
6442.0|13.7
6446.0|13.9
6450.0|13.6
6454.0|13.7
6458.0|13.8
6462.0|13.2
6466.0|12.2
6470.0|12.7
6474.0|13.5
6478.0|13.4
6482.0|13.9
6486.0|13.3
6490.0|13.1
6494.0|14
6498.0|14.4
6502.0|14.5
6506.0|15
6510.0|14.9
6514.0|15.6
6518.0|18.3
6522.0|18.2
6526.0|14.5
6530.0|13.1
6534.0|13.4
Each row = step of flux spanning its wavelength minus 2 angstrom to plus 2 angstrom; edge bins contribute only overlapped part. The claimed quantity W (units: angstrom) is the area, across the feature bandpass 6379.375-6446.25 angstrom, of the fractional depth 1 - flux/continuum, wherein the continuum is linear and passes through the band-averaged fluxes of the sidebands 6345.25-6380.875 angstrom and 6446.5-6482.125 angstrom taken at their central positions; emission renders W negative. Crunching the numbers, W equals 2.2 angstrom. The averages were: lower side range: 13.1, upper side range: 13.3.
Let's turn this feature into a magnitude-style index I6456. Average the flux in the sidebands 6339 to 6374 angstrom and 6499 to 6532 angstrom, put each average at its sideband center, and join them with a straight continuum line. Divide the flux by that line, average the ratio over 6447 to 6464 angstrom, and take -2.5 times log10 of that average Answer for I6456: 0.08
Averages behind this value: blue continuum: 13.3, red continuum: 15.5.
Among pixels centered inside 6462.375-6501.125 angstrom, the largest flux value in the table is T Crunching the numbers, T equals 14.4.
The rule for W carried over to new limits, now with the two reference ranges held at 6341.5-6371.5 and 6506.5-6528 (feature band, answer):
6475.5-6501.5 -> 3.25 angstrom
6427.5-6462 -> 2.78 angstrom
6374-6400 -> 2.56 angstrom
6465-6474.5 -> 1.61 angstrom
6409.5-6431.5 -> 3.16 angstrom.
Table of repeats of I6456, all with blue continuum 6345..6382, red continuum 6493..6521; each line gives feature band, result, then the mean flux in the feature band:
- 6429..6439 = 0.031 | 13.8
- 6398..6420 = 0.119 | 12.4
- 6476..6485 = 0.103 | 13.6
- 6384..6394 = 0.067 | 12.7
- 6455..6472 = 0.130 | 13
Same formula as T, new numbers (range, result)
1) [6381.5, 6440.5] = 14.5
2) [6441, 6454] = 13.9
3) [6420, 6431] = 12.7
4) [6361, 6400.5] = 13.3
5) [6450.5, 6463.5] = 13.8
